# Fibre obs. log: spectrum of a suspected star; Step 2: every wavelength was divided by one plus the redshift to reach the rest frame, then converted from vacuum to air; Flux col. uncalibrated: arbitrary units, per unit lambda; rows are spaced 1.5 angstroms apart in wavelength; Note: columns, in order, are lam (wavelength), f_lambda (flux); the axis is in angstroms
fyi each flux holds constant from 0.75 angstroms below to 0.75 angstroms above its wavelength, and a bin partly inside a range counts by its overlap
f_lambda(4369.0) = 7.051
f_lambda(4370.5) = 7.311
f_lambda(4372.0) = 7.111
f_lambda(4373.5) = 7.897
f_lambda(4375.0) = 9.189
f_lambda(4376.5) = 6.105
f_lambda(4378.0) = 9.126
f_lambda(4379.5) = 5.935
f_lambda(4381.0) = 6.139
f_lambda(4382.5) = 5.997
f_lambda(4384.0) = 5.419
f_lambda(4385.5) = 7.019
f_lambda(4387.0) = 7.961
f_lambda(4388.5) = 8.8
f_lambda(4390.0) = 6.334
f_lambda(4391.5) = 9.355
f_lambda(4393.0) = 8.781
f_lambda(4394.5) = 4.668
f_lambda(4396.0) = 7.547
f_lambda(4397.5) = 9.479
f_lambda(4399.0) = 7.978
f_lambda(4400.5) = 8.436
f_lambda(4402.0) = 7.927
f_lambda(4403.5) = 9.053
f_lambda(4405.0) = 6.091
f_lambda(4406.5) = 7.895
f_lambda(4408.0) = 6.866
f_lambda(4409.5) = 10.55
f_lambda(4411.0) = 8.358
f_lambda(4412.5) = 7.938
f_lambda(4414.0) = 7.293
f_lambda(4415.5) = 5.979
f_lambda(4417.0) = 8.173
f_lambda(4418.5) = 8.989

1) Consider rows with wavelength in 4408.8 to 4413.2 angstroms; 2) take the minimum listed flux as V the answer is 7.938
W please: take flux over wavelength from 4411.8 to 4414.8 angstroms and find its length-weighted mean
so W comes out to 7.58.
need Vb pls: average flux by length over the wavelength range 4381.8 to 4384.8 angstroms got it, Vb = 5.73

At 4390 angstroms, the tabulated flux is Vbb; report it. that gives 6.334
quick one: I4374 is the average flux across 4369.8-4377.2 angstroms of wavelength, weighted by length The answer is 7.53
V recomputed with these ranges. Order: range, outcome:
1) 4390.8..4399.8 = 4.668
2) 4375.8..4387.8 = 5.419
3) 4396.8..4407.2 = 6.091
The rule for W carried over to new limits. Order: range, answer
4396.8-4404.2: 8.57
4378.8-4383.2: 6.02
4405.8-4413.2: 8.33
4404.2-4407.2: 7.01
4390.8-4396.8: 7.59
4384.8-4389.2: 7.93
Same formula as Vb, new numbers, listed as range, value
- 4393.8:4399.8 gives 7.45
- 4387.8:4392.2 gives 8.14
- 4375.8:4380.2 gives 7.08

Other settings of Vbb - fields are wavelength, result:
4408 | 6.866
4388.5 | 8.8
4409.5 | 10.55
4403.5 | 9.053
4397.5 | 9.479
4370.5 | 7.311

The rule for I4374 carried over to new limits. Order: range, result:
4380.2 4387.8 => 6.52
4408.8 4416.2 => 8.02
